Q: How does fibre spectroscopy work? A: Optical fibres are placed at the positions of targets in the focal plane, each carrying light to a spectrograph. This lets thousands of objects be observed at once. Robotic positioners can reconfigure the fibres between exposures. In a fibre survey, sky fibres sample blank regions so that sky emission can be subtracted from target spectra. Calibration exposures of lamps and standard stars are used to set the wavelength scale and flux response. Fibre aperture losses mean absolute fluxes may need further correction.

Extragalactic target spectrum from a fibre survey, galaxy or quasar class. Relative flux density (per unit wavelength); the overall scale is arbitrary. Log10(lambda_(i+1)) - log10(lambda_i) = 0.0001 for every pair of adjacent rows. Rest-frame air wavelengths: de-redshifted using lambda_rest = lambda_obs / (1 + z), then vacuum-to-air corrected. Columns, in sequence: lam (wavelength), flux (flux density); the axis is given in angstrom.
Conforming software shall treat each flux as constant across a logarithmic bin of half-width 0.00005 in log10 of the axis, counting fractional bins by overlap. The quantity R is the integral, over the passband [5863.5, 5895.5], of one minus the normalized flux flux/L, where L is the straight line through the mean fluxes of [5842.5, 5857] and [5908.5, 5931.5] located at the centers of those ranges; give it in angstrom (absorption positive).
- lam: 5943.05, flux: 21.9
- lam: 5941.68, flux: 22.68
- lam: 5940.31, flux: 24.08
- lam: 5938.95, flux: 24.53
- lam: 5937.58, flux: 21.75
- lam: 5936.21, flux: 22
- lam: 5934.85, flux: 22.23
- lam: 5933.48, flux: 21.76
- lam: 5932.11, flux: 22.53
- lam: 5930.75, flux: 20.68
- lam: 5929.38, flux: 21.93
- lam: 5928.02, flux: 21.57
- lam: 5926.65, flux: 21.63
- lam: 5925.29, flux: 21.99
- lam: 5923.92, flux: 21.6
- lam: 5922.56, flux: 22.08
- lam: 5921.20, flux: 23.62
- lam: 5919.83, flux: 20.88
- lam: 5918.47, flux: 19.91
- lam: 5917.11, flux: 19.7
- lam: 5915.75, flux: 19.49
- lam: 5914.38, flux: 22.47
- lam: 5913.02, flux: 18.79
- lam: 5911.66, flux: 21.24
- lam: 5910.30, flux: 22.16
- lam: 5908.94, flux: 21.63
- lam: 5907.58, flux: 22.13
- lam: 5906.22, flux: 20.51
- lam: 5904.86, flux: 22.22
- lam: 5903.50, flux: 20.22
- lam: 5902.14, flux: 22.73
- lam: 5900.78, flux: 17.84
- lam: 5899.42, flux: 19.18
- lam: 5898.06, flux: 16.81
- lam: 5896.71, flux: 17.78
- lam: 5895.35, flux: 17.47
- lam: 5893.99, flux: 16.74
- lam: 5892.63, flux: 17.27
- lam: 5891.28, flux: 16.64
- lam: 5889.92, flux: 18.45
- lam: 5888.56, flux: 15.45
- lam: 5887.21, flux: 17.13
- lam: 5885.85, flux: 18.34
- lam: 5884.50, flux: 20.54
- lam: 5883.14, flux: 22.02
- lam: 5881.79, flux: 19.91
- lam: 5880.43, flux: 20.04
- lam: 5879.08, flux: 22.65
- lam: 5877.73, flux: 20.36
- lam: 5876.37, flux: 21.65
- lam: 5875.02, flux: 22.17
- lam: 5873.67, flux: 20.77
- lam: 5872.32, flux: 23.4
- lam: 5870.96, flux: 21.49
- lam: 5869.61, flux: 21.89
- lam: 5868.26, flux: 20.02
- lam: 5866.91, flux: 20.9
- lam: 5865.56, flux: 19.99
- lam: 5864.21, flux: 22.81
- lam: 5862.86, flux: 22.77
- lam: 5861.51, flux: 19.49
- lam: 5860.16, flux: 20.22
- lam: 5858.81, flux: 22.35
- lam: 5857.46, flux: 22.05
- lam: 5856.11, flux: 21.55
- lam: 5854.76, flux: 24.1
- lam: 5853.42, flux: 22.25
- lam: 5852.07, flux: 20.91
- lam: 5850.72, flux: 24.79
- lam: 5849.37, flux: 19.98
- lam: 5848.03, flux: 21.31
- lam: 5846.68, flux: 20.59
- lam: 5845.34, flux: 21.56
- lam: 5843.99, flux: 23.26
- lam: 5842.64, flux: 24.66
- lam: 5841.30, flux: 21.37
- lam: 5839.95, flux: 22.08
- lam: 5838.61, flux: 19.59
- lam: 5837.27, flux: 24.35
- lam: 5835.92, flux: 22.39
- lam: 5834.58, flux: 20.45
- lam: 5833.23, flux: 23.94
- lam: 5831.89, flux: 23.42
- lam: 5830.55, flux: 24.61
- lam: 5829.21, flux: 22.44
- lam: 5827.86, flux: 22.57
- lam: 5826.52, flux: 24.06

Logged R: 2.69 angstrom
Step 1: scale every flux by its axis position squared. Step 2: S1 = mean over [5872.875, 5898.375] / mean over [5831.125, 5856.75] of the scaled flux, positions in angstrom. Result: 0.9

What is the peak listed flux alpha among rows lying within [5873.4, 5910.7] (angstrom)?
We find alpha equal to 22.73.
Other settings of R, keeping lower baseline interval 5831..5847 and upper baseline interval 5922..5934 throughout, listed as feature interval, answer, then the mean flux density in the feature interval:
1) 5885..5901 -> 3.31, 17.4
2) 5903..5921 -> 0.75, 21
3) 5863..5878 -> 0.46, 21.5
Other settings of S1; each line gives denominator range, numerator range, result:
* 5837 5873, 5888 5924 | 0.92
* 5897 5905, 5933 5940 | 1.17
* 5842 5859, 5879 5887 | 0.92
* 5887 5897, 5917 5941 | 1.30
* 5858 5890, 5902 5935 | 1.05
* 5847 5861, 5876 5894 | 0.88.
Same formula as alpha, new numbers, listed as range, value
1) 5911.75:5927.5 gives 23.62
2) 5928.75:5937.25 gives 22.53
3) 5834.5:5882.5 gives 24.79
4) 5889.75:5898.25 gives 18.45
